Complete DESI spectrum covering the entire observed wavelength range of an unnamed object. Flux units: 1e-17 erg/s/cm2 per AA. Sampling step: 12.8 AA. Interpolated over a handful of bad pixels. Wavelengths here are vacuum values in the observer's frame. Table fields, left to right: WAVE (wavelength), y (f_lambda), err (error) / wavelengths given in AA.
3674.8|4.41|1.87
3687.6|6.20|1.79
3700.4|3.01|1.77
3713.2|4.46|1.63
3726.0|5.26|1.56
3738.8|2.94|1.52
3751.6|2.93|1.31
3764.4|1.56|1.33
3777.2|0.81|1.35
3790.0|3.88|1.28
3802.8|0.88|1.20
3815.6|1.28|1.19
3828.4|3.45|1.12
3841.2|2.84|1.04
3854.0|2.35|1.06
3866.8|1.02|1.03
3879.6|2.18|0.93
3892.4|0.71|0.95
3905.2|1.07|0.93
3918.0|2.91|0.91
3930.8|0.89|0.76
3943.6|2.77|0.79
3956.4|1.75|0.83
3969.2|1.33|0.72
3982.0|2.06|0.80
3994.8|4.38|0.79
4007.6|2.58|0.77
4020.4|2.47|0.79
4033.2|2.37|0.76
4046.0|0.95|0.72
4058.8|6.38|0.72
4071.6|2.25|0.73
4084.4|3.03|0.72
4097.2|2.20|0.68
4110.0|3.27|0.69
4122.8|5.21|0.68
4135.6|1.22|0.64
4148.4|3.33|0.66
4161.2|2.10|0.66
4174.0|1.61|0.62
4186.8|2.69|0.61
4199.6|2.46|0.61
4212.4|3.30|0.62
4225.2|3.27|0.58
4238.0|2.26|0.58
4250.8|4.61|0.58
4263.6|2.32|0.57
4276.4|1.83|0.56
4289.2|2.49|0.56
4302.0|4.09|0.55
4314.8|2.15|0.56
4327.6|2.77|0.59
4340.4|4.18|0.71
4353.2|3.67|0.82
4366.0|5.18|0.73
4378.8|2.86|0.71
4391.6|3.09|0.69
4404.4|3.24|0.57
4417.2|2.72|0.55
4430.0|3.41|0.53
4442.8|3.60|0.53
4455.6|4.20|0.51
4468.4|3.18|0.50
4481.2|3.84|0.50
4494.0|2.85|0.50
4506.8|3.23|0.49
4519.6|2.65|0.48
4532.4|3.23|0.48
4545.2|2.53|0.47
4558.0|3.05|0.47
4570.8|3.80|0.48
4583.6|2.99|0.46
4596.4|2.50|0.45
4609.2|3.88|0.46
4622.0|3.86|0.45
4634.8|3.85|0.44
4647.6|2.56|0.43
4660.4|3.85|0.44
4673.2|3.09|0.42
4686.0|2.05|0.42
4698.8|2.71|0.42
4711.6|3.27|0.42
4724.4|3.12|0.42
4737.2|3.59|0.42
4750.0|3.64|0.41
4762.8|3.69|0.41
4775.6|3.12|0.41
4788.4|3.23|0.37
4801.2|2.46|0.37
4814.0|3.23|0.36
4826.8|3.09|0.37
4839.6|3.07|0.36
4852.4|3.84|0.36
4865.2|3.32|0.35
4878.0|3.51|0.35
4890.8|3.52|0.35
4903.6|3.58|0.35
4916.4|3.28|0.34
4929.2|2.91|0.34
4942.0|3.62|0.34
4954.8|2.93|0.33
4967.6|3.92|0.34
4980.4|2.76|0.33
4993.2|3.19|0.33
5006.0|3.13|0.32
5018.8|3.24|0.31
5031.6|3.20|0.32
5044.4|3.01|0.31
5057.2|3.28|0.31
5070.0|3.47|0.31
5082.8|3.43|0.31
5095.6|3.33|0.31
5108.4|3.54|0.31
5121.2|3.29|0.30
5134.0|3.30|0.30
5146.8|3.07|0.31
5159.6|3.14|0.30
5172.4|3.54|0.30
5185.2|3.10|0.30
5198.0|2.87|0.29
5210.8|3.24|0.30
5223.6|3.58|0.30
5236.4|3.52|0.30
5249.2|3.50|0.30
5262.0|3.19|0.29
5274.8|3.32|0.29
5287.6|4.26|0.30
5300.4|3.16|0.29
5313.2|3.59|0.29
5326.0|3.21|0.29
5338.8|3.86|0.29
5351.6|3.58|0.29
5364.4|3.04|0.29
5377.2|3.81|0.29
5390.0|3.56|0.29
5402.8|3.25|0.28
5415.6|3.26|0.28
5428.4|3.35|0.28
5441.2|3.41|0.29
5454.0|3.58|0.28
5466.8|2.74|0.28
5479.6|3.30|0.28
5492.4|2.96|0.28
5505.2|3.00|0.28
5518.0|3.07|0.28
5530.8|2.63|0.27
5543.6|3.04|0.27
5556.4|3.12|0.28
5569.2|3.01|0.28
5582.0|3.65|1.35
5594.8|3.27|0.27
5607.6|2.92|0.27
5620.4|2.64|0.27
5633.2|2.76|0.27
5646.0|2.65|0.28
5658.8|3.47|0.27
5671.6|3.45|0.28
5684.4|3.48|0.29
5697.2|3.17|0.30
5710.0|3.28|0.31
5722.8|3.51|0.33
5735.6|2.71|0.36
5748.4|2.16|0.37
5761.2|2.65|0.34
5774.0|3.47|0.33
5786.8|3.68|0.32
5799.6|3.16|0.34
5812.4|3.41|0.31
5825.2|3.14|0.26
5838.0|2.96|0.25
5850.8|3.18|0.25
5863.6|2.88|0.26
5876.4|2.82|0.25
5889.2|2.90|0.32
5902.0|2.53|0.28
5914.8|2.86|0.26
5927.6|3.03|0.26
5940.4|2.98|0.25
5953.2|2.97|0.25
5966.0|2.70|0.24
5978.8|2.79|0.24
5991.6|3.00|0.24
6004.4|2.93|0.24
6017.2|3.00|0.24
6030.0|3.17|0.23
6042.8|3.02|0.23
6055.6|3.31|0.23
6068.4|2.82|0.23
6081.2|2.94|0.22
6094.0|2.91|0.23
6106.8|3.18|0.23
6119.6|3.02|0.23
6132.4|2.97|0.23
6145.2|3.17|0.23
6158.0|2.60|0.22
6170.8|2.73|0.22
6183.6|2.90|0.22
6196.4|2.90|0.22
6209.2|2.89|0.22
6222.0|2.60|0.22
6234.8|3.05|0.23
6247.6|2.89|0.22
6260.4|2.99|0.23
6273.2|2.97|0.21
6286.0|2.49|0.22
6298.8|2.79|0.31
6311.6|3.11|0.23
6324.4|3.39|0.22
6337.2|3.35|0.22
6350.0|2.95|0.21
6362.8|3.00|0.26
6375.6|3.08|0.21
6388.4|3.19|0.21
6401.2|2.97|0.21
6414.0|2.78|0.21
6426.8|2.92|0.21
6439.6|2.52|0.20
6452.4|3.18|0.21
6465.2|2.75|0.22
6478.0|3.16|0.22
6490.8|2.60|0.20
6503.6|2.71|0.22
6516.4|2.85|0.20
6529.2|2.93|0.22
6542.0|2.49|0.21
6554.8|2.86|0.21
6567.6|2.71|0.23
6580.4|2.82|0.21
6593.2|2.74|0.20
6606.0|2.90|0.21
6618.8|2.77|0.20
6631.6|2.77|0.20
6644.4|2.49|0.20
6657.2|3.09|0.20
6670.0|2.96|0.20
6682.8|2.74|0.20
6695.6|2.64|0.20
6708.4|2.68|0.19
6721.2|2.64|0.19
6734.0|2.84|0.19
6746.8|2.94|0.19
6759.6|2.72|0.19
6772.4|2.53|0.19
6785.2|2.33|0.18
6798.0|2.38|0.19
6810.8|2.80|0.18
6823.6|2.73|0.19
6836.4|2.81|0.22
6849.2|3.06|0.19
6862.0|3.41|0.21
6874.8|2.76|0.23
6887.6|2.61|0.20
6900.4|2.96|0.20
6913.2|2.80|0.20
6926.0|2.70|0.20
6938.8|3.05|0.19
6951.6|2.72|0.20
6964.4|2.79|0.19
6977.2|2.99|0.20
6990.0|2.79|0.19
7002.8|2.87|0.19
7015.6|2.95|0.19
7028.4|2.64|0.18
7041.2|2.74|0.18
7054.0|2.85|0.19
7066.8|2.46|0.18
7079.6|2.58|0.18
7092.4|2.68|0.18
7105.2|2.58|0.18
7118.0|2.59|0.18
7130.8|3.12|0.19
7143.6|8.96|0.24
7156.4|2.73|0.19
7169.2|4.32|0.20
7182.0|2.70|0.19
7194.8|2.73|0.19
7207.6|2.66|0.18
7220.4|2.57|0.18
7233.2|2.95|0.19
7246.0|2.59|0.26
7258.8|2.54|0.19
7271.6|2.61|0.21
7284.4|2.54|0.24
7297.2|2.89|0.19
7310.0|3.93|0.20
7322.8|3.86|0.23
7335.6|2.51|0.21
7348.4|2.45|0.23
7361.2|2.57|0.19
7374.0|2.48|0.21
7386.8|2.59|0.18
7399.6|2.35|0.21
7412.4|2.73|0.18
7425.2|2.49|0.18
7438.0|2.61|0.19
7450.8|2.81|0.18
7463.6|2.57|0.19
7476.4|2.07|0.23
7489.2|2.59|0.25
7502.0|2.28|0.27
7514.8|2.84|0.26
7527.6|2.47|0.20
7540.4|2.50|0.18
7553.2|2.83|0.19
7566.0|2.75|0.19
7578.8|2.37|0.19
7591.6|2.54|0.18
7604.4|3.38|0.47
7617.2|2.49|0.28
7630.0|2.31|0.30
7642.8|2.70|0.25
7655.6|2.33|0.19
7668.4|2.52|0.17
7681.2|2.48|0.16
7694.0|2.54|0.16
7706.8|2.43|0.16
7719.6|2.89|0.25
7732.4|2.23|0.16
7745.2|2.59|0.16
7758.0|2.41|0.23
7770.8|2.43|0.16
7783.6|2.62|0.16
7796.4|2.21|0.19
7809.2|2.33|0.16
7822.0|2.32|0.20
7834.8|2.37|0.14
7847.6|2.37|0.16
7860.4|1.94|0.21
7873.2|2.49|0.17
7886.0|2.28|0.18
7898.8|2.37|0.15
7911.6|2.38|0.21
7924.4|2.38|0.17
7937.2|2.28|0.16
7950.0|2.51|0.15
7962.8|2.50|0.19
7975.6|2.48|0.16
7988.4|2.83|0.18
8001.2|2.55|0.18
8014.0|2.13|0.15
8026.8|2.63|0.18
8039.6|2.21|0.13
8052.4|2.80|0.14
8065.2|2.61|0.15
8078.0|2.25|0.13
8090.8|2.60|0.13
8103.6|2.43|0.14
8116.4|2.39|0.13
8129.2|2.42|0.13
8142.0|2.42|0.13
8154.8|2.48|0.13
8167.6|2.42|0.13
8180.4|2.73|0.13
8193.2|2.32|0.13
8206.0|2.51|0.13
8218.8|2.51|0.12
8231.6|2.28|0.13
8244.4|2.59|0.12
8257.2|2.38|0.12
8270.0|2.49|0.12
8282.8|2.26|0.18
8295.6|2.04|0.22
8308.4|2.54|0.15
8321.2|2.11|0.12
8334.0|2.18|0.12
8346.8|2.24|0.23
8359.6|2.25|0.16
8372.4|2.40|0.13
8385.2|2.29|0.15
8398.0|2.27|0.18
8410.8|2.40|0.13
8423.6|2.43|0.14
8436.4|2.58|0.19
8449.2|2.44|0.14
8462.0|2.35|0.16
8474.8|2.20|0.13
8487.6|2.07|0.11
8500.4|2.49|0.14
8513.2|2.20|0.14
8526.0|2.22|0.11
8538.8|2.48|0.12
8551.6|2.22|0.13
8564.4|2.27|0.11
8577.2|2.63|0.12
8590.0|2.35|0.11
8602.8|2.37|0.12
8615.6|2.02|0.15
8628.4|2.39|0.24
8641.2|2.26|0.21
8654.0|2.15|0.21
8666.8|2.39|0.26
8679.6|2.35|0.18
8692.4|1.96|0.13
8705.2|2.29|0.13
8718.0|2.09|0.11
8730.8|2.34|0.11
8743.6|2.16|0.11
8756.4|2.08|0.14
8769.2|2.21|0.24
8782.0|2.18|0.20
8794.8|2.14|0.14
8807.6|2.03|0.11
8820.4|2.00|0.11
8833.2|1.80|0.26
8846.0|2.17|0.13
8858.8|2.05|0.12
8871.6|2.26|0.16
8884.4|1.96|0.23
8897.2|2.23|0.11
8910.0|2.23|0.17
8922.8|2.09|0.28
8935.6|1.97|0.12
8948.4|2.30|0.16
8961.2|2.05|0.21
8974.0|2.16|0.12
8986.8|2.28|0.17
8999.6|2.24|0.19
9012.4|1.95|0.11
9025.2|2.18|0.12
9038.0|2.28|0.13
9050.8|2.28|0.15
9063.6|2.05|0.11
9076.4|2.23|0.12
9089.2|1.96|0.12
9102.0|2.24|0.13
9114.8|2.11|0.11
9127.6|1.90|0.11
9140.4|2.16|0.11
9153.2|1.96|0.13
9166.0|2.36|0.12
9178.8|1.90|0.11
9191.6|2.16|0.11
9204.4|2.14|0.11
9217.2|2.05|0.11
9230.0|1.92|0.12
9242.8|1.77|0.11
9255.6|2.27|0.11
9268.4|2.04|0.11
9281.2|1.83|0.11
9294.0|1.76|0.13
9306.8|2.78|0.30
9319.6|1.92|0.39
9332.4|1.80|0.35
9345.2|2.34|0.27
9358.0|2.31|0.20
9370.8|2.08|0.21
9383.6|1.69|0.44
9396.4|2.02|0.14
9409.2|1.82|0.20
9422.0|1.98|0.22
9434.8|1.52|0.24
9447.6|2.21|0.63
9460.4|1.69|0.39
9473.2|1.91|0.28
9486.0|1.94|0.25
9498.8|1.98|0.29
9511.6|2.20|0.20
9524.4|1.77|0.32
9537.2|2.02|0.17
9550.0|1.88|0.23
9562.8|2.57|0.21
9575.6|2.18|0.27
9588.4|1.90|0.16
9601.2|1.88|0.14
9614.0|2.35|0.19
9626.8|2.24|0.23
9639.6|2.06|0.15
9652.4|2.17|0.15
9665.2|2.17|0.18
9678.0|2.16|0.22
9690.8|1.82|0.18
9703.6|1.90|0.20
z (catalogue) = 0.09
